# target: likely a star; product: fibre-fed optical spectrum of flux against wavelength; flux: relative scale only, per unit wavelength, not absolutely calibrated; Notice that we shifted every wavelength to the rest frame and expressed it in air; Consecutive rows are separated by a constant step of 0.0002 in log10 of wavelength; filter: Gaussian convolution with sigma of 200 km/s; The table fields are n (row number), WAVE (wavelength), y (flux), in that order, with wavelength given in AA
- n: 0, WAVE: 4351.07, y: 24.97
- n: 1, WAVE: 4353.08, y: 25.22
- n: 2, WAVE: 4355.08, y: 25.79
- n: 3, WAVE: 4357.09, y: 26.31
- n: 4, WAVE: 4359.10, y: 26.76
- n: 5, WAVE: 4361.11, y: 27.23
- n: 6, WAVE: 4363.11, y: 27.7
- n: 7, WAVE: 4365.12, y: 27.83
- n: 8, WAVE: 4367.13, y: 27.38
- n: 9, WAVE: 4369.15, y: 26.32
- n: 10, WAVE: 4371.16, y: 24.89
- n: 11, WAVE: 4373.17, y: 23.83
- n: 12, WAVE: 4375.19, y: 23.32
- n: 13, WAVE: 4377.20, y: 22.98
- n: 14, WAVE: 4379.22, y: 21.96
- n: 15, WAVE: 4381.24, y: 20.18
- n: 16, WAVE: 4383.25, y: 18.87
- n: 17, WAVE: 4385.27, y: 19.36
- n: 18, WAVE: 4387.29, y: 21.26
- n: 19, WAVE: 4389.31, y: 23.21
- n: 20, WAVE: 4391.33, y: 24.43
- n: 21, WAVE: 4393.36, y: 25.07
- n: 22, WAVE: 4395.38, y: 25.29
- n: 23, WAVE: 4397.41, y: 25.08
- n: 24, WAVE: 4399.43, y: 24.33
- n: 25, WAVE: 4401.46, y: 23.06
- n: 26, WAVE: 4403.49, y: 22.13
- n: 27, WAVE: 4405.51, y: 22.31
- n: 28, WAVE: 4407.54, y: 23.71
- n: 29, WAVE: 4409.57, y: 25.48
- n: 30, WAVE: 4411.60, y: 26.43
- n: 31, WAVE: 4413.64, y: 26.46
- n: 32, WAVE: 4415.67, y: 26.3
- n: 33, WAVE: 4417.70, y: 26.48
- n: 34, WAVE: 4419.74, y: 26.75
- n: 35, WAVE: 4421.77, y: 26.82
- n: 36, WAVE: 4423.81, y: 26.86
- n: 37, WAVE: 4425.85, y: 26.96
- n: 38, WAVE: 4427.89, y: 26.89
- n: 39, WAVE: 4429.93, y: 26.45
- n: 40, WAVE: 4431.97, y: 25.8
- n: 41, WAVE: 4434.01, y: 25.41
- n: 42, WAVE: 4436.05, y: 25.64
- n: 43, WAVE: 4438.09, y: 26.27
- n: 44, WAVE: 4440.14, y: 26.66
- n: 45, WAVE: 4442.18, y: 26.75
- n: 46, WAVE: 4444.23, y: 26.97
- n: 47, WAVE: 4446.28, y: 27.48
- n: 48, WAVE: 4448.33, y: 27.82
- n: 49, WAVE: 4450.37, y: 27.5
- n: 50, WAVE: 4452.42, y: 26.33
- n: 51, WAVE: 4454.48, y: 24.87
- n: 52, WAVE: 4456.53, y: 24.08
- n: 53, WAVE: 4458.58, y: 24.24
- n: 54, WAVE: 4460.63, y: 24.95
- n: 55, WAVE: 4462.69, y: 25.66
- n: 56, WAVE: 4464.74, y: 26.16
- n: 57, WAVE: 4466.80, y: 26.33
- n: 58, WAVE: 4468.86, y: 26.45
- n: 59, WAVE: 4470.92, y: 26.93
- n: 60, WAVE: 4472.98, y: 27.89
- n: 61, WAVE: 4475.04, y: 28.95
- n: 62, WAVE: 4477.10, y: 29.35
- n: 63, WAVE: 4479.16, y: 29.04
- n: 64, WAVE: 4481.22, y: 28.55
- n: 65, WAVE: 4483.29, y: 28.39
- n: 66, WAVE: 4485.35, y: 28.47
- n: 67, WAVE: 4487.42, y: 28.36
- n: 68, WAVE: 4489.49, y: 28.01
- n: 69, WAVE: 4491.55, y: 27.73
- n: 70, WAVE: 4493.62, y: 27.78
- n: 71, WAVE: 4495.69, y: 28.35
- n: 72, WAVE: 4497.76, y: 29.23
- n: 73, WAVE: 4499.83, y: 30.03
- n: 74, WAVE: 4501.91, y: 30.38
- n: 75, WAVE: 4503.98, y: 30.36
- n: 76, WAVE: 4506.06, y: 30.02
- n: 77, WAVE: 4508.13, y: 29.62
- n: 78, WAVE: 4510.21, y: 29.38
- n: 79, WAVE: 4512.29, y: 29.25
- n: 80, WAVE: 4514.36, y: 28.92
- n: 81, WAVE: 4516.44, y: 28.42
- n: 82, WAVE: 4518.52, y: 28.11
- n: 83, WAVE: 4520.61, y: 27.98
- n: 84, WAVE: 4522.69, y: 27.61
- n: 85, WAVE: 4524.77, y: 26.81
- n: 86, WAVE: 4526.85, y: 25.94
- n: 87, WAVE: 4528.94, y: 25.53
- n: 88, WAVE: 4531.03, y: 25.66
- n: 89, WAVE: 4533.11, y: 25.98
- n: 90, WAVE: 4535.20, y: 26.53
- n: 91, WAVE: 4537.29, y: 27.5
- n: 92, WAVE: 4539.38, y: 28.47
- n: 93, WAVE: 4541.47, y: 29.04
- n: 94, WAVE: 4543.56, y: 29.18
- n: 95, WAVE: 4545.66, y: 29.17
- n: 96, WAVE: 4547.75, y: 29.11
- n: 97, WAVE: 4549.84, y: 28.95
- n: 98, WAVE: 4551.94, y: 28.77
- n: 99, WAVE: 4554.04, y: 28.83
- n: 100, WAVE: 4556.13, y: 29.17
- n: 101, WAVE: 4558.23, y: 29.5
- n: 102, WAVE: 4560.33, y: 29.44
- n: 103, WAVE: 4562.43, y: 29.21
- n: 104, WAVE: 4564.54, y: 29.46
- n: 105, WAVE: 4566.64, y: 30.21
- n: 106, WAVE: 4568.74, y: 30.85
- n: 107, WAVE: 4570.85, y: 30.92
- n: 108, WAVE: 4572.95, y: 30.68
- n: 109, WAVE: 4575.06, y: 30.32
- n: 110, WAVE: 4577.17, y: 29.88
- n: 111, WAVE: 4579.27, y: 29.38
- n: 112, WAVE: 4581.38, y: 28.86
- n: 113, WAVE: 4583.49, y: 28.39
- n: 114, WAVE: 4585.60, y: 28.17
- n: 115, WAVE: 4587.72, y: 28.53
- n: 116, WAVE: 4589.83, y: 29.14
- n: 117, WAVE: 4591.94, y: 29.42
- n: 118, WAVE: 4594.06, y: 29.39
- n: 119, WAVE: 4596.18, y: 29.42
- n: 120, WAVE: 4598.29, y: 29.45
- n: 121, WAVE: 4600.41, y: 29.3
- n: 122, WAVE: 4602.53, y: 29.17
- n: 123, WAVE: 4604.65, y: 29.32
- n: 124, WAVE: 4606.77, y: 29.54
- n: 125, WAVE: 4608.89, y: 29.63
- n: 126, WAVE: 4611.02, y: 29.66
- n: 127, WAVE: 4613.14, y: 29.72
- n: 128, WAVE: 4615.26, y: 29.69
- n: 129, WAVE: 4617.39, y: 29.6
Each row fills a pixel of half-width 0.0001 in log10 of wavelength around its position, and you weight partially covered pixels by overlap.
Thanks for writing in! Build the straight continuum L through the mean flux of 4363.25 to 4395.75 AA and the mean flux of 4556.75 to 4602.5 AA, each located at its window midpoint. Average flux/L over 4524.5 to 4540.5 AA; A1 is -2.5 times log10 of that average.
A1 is 0.06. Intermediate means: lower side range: 23.6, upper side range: 29.5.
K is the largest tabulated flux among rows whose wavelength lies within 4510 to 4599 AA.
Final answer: 30.92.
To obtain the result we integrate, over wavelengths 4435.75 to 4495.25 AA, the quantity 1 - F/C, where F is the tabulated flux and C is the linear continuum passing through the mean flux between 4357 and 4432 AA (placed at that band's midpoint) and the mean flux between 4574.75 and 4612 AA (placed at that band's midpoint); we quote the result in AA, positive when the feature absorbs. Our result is -1.5 AA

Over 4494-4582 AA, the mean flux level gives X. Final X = 28.8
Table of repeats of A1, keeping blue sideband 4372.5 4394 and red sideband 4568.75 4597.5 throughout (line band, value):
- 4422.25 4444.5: -0.105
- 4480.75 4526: -0.085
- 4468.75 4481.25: -0.111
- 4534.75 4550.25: -0.022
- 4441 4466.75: -0.058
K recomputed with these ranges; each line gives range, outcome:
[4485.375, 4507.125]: 30.38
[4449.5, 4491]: 29.35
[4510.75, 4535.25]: 29.25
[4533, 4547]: 29.18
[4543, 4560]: 29.5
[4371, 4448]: 27.48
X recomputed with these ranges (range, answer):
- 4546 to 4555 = 28.9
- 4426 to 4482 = 26.6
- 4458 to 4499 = 27.6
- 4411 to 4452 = 26.6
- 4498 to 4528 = 28.8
